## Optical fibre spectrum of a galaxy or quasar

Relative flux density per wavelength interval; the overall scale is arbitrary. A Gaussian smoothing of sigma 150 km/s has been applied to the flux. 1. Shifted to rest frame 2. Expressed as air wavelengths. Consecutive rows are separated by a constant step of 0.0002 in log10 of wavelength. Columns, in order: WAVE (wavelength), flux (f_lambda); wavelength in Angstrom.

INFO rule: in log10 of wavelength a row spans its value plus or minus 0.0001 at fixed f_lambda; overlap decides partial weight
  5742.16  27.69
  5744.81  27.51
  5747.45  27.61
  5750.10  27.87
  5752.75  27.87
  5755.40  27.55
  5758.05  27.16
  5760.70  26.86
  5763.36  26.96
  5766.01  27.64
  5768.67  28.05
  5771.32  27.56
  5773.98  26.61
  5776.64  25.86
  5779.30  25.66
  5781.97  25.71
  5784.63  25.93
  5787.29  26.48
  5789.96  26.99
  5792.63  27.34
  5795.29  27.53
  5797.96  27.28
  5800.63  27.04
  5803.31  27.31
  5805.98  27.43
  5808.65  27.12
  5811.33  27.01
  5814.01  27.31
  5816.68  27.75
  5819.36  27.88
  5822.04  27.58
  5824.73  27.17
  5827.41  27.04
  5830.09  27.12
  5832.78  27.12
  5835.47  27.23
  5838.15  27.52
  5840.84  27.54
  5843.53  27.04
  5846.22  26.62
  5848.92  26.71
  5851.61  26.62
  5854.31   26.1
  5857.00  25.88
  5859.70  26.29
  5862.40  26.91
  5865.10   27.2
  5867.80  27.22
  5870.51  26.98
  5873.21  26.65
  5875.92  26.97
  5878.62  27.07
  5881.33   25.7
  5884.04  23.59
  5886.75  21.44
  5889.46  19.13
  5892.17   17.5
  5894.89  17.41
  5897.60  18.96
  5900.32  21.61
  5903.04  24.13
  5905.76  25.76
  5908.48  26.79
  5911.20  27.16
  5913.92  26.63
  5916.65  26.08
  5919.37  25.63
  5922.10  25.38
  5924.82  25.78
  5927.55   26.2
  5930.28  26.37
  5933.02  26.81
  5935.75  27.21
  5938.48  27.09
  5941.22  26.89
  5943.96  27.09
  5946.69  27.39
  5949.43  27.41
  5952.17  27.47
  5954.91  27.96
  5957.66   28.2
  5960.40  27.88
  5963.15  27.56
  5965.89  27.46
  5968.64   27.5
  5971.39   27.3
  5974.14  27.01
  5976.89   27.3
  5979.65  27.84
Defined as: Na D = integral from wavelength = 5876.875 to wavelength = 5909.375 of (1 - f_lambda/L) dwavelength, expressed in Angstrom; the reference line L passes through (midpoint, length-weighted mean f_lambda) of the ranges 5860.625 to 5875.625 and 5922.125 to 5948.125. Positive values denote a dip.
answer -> 5.4 Angstrom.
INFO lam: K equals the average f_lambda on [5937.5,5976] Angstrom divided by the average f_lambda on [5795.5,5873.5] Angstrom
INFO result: 1.0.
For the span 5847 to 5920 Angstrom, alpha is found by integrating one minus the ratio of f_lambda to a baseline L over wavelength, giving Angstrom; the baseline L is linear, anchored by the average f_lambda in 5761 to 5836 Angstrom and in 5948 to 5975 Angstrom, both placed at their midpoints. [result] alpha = 6.9 Angstrom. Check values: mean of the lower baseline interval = 27.1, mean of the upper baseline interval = 27.6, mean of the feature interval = 24.7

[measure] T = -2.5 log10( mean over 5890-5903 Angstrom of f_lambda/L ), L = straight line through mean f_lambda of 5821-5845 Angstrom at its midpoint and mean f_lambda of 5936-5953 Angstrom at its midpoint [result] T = 0.37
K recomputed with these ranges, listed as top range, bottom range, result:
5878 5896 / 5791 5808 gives 0.79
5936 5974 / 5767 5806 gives 1.02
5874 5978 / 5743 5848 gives 0.94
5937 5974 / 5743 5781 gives 1.01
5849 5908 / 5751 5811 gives 0.90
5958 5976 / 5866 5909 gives 1.17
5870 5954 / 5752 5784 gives 0.93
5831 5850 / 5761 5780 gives 1.01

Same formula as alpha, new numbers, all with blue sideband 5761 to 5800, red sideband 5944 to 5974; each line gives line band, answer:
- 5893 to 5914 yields 3.17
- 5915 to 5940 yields 1.05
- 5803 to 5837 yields -0.40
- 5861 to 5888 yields 1.22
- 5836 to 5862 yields 0.37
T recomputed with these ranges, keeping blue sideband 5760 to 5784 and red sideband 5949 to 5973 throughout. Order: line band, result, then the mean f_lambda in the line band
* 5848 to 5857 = 0.03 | 26.4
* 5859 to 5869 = 0.01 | 26.9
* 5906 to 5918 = 0.03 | 26.6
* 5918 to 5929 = 0.07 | 25.8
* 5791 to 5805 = -0.02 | 27.3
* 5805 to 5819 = -0.02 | 27.4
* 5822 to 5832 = -0.01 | 27.2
